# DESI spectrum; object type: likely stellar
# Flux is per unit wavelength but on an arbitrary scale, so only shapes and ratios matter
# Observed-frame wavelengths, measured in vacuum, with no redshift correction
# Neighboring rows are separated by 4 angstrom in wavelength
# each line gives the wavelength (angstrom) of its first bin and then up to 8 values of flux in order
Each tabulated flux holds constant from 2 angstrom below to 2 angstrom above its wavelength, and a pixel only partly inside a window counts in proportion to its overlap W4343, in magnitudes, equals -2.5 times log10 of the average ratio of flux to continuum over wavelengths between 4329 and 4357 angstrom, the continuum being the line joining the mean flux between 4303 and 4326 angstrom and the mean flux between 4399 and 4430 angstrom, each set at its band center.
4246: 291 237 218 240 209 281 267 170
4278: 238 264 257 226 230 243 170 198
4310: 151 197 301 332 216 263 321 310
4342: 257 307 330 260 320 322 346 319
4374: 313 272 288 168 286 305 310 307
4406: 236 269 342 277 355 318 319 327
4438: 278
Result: -0.17 mag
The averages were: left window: 231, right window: 302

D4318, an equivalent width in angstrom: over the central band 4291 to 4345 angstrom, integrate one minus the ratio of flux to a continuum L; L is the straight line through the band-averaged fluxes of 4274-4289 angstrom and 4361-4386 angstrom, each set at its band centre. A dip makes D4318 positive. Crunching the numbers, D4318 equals 3.7 angstrom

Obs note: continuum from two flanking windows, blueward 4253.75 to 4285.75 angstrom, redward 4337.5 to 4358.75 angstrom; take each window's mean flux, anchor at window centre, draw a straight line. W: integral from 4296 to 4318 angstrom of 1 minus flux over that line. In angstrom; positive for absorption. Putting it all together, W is 5.3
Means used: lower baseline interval 238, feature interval 202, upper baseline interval 295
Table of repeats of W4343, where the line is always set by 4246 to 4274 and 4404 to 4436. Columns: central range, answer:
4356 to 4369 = -0.17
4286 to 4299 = 0.08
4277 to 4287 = -0.02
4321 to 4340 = -0.07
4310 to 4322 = 0.07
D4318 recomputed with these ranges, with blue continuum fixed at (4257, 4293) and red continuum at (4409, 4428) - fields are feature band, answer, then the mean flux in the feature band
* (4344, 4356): -0.90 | 299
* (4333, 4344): -0.88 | 294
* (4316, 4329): -0.88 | 281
